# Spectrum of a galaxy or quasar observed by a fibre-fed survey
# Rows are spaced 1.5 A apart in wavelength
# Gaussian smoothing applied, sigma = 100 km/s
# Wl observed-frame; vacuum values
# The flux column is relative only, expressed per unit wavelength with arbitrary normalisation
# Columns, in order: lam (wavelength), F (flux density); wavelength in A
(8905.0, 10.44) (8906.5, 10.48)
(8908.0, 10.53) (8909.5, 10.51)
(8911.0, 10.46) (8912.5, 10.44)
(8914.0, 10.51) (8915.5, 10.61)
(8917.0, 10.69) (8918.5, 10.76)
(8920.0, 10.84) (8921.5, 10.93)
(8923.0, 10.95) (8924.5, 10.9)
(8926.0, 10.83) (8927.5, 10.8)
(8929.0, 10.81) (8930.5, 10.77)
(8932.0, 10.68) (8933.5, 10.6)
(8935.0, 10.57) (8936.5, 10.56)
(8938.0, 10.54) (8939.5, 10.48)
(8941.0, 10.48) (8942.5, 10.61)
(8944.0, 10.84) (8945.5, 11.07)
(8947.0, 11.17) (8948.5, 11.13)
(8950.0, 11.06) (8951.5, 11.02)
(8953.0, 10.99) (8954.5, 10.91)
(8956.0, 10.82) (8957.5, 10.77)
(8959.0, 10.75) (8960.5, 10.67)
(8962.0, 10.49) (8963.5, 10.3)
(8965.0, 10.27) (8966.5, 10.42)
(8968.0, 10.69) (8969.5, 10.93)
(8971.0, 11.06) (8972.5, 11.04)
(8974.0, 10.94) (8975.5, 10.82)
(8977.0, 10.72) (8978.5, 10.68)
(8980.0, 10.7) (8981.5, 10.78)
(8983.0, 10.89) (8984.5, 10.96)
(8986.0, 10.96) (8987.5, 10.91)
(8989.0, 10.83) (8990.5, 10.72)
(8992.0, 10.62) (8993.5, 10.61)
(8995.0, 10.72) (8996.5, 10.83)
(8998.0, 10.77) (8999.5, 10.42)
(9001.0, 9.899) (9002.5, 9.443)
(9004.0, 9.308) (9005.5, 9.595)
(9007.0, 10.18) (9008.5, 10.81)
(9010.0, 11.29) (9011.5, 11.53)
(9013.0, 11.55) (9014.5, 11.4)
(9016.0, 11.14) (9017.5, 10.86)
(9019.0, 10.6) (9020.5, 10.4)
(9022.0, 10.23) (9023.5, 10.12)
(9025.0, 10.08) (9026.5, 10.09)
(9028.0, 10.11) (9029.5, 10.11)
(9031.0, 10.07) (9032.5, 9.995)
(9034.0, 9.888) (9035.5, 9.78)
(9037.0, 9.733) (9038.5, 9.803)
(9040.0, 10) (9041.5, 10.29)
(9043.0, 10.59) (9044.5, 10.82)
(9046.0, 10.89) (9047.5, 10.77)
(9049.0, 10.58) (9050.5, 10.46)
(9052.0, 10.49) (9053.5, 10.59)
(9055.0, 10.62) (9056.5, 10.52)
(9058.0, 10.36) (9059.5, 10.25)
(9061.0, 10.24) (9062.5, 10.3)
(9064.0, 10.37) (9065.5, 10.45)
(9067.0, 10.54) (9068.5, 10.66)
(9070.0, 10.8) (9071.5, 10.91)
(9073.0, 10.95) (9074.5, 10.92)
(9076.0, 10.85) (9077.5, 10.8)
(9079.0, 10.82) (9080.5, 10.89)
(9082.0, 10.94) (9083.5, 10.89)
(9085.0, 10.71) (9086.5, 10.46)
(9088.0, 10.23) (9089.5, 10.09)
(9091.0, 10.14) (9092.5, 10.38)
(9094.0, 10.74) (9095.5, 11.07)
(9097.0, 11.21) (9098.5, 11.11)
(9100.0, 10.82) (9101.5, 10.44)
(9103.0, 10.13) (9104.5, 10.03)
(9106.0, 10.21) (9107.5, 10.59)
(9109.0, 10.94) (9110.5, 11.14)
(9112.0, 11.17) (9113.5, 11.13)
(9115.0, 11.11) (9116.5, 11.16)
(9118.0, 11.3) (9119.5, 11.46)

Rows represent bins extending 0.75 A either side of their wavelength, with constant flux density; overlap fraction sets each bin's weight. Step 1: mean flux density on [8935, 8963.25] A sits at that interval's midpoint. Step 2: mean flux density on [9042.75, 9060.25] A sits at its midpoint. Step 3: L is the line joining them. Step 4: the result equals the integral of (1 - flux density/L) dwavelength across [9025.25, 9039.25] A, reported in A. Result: 0.9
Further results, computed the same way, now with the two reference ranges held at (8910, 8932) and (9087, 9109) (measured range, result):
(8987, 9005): 0.4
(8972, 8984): -0.2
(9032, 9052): 0.6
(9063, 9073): -0.1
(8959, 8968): 0.2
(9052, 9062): 0.1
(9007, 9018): -0.6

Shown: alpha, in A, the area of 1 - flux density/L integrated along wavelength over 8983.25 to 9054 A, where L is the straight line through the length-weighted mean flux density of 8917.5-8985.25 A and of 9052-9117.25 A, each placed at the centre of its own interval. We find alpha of 1.7 A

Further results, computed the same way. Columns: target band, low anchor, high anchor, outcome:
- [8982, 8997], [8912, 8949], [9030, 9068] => -0.4 A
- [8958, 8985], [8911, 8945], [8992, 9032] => -0.4 A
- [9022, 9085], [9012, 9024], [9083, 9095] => 1.1 A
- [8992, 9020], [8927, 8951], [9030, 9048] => -0.6 A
